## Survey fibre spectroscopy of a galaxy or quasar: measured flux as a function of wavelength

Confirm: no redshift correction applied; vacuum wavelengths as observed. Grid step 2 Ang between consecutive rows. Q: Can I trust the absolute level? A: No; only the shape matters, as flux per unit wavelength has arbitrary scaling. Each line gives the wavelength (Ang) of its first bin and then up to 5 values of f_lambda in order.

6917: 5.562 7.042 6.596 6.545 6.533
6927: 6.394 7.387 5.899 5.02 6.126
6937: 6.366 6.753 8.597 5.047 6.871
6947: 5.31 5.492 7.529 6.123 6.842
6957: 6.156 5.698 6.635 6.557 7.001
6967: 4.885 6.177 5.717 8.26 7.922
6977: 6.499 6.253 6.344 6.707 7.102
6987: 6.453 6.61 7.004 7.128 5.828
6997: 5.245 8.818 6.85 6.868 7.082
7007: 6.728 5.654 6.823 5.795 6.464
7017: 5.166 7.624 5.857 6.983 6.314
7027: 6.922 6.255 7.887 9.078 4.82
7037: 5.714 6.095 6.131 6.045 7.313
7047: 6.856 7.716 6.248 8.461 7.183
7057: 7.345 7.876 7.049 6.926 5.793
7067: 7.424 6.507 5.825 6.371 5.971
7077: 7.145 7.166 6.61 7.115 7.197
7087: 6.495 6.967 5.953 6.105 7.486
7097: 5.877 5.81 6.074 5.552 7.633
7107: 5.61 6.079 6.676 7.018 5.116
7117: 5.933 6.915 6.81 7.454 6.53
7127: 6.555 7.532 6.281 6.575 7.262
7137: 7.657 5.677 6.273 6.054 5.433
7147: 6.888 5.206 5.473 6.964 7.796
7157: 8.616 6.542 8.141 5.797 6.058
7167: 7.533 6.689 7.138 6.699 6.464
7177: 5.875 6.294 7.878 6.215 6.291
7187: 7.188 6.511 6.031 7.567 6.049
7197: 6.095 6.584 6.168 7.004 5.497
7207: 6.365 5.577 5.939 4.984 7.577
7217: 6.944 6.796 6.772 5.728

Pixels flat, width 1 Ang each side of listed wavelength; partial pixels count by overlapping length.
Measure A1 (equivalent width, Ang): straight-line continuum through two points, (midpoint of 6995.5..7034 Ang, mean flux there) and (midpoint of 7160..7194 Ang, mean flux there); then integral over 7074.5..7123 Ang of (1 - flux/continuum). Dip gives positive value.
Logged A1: 1.7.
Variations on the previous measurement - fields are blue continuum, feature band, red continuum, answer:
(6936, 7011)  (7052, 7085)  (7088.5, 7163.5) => -1.9 Ang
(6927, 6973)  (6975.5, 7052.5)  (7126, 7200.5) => -2.5 Ang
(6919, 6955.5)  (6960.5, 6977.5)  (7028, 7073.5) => -0.2 Ang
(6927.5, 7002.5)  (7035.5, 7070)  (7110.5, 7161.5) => -1.3 Ang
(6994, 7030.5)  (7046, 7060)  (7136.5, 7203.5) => -1.8 Ang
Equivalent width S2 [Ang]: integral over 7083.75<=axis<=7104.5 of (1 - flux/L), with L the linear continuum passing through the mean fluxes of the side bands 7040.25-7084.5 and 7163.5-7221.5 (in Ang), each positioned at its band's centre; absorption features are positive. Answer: 1.2 Ang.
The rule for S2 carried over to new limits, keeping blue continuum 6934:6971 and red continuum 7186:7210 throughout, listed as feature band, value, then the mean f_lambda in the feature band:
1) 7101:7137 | -1.2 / 6.58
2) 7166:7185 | -1.0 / 6.73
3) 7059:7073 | -0.7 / 6.66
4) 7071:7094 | -0.9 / 6.61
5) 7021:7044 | -0.7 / 6.54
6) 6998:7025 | -1.3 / 6.66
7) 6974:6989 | -1.0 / 6.74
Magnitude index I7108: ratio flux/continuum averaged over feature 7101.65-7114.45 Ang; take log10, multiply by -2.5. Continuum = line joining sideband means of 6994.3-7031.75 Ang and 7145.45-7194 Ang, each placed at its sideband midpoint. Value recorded 0.05 mag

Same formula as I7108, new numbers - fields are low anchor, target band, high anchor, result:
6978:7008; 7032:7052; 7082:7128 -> 0.00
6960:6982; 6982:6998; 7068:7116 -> 0.01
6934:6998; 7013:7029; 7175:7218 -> 0.01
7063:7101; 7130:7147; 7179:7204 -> 0.03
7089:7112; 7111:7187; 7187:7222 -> -0.05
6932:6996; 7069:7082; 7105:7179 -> 0.01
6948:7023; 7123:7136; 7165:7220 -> -0.05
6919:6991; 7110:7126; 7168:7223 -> -0.01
